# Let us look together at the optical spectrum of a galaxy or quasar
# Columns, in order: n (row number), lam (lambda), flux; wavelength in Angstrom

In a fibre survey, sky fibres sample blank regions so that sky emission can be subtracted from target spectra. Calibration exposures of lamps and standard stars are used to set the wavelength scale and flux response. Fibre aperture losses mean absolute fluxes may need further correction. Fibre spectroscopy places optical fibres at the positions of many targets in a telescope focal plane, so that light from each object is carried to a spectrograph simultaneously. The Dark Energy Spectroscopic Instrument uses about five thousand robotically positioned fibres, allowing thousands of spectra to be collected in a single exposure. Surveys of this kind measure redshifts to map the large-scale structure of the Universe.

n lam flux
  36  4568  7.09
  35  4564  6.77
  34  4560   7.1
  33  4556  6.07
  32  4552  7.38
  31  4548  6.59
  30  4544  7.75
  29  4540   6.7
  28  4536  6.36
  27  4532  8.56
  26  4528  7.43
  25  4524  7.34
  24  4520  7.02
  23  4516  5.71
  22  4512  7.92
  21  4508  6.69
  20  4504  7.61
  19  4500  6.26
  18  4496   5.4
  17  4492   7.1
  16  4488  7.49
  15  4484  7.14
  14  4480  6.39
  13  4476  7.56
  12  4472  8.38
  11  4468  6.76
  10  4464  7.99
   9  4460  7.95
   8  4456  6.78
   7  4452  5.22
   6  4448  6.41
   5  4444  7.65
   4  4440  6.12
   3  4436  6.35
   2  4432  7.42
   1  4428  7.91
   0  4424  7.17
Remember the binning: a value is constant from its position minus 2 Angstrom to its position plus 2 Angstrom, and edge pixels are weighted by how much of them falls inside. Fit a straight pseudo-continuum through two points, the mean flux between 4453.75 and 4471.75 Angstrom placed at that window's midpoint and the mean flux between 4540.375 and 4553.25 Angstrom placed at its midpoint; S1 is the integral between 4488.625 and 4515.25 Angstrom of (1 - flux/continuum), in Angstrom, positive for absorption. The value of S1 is 1.8 Angstrom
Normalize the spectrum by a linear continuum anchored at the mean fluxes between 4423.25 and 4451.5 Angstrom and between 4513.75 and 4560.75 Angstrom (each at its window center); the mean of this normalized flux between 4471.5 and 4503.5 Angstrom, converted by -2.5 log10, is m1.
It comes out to 0.004 mag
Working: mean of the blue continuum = 6.9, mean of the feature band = 6.93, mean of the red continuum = 7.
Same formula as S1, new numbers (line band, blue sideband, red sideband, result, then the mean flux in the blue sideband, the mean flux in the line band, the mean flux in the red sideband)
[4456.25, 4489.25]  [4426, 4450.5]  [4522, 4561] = -2.0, 6.94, 7.42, 7.13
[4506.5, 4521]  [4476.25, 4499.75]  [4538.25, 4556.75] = 0.0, 6.73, 6.83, 6.96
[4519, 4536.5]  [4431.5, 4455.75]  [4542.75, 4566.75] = -1.6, 6.49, 7.44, 6.92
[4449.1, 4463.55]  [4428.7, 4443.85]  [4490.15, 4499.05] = -0.3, 6.86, 6.78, 6.24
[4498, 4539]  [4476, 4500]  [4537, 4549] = -1.2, 6.74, 7.08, 6.99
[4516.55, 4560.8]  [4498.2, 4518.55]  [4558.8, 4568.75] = -1.0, 6.85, 7.07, 6.96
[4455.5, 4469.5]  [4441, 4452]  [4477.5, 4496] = -1.5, 6.62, 7.46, 6.87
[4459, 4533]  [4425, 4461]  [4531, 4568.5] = -2.6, 6.85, 7.17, 6.99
